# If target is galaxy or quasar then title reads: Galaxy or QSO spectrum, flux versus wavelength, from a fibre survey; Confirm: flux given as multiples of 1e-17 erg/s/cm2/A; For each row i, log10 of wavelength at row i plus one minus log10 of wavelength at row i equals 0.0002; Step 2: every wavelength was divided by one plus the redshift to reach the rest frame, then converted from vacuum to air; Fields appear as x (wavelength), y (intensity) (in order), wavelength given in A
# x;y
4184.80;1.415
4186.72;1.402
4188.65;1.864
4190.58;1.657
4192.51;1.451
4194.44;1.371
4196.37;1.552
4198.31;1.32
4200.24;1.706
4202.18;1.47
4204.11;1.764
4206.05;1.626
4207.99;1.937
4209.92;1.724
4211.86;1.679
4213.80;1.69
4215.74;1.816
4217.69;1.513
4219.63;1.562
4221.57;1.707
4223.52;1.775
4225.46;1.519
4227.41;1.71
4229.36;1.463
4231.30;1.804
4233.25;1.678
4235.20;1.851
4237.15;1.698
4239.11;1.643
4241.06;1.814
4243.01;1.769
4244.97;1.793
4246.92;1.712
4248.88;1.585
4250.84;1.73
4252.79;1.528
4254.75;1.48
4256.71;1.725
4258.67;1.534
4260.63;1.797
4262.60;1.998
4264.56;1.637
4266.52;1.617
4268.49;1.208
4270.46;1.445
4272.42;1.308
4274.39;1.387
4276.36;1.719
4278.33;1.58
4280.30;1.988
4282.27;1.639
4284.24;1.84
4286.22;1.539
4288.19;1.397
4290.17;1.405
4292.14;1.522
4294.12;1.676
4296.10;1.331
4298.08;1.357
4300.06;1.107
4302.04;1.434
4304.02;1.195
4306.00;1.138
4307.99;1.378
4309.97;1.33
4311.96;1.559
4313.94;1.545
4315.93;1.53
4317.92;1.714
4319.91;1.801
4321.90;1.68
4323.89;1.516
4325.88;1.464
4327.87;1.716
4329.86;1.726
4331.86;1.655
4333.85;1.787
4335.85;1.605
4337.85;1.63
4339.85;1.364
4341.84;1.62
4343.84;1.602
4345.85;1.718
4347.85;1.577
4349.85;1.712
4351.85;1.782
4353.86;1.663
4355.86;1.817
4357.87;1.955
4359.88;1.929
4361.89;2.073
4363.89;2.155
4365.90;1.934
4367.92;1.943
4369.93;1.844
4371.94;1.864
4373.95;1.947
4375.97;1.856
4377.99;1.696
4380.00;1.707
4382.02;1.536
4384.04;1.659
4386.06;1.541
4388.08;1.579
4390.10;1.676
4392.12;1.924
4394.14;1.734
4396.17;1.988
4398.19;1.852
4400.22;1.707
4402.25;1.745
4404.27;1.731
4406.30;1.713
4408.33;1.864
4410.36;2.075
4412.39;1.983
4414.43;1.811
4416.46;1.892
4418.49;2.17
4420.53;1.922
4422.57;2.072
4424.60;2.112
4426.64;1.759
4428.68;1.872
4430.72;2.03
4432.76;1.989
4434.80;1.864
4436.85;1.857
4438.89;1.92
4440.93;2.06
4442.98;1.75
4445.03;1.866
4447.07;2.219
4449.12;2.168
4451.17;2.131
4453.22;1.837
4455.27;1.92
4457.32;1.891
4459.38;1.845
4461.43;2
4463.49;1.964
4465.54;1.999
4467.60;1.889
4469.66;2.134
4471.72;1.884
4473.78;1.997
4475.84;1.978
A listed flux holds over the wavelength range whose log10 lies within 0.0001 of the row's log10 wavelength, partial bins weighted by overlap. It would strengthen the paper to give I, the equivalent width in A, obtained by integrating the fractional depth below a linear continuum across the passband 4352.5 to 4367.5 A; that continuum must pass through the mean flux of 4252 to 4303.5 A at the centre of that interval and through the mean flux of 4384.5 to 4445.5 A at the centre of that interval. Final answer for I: -1.7 A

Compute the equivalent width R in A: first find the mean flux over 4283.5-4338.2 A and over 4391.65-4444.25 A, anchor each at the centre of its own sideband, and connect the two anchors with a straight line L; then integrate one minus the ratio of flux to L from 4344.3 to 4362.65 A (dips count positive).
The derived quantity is -1.3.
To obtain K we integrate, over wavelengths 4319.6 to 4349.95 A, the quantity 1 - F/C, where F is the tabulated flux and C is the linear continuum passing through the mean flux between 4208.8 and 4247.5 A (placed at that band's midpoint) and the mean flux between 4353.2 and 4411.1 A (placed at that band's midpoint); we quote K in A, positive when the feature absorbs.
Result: 2.56 A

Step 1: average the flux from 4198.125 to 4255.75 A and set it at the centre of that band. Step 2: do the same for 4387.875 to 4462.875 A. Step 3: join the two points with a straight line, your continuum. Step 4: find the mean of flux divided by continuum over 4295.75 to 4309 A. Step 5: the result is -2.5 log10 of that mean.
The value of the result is 0.35 mag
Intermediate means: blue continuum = 1.67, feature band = 1.27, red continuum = 1.91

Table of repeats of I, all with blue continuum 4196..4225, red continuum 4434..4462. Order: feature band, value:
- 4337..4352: 1.7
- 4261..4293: 2.9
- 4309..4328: 2.2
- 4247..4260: 0.8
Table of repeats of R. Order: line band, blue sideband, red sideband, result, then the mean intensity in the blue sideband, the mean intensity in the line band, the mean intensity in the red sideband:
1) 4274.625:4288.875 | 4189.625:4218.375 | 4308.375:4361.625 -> -0.2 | 1.62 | 1.66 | 1.66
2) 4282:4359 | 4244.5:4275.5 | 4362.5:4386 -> 6.7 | 1.59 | 1.57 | 1.82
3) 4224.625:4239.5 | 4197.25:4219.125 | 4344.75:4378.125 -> 0.1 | 1.66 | 1.67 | 1.85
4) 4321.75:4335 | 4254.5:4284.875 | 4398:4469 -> 0.6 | 1.62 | 1.65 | 1.93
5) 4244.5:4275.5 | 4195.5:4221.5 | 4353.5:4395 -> 2.0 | 1.65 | 1.59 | 1.81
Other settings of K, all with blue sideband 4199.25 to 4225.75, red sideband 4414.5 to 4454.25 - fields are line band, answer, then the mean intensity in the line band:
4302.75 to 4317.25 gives 3.4 A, 1.39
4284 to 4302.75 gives 3.6 A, 1.45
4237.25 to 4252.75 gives 0.1 A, 1.71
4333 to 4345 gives 1.6 A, 1.6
